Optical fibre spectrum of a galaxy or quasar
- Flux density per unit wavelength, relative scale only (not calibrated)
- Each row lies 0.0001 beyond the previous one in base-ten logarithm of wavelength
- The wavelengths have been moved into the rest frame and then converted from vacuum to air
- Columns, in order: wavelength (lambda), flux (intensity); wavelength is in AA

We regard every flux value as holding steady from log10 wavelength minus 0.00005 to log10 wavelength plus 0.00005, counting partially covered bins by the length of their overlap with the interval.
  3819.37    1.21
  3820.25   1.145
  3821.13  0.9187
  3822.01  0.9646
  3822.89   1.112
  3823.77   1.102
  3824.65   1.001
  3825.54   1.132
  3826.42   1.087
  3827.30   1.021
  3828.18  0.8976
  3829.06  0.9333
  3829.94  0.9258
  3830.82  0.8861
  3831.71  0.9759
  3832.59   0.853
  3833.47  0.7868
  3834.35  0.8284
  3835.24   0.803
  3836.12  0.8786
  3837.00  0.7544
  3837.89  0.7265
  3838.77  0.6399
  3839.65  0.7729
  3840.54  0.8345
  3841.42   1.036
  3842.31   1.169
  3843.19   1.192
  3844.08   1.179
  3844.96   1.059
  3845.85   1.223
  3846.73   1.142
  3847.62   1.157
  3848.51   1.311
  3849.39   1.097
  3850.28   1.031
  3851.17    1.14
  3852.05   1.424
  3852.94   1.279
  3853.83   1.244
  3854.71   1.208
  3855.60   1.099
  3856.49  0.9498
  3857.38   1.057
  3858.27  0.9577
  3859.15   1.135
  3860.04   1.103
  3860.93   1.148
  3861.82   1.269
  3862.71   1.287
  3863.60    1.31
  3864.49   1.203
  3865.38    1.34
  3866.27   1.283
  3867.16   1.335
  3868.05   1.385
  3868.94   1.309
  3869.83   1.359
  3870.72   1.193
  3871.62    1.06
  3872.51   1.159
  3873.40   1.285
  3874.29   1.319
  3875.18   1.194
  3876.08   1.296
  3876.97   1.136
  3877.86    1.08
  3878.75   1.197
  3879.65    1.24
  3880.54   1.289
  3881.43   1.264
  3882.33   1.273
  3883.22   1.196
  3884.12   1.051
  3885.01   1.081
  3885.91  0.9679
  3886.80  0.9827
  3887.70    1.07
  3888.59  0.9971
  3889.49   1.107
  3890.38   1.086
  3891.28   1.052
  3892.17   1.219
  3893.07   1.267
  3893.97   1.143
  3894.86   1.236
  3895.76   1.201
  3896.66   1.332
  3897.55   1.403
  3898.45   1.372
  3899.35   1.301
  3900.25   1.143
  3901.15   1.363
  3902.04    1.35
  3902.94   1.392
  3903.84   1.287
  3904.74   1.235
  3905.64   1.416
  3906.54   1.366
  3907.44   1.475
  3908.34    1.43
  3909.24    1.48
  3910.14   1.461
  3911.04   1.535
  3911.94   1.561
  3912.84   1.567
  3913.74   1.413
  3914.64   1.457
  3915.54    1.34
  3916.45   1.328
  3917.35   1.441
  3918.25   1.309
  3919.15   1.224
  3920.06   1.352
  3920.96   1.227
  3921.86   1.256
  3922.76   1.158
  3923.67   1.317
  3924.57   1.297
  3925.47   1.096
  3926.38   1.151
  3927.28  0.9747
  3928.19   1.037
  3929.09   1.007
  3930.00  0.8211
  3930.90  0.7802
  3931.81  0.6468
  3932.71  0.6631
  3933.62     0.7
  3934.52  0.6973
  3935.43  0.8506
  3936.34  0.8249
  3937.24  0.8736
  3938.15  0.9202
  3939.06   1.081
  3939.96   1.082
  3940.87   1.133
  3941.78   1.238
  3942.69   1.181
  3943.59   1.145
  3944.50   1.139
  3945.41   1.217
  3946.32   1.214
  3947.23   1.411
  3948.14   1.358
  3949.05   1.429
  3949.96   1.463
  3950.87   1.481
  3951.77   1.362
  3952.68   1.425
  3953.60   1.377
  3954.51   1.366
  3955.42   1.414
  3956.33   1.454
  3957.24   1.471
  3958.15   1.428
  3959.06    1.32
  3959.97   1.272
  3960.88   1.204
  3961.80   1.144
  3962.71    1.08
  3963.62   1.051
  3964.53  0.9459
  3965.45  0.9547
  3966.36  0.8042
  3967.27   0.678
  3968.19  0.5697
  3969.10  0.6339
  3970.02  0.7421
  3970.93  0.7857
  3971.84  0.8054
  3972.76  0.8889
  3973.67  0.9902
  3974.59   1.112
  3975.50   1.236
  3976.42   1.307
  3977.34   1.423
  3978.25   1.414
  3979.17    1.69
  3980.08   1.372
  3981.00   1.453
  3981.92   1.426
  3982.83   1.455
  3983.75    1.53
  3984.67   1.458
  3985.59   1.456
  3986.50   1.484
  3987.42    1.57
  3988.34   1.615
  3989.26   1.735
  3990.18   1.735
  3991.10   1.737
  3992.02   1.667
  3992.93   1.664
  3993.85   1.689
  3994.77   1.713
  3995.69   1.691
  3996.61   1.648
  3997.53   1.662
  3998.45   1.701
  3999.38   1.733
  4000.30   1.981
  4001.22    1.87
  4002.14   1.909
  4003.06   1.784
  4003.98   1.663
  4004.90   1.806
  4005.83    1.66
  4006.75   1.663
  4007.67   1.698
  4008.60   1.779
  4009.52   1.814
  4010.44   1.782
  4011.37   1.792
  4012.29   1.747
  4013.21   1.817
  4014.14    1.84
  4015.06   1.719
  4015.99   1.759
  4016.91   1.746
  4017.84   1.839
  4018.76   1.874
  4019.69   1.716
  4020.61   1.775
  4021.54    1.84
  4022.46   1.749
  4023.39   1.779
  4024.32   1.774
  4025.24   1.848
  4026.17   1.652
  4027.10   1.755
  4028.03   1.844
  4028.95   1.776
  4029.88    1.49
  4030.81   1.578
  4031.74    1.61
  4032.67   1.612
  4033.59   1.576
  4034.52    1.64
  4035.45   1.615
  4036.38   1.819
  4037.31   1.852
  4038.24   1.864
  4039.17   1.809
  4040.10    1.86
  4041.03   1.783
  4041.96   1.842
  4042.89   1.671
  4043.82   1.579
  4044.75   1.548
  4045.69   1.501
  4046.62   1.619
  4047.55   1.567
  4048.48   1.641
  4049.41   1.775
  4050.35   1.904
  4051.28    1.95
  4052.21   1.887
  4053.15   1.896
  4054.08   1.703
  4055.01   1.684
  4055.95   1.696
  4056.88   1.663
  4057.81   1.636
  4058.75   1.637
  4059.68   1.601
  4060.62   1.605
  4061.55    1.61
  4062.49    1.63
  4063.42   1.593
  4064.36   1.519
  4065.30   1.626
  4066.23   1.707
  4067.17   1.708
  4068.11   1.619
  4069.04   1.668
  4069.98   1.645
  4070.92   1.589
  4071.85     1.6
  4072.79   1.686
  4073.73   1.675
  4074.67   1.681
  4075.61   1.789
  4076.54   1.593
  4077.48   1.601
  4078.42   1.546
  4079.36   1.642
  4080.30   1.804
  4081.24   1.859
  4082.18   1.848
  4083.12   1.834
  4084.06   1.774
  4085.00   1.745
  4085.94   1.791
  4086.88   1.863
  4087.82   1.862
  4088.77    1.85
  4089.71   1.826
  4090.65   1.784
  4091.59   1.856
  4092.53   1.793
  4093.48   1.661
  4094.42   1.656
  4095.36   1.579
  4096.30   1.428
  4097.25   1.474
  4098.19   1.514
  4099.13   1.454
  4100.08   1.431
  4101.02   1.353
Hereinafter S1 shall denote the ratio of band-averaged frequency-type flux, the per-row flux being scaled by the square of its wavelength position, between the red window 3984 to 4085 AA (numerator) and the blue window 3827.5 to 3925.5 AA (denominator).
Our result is 1.56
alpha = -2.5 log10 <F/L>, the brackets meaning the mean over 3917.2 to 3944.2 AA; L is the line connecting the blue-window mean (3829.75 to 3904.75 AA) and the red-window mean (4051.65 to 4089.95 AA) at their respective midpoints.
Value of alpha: 0.25 mag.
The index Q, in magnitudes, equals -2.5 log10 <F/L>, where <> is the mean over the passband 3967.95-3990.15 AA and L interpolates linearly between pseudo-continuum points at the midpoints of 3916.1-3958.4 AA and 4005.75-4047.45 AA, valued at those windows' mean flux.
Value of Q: 0.13 mag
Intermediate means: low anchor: 1.17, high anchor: 1.73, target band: 1.27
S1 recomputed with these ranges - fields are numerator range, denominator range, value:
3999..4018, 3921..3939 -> 1.93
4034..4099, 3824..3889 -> 1.71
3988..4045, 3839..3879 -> 1.60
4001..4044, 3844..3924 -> 1.51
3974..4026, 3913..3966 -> 1.46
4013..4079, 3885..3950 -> 1.52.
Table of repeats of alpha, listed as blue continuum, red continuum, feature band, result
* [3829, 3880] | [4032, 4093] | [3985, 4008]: -0.12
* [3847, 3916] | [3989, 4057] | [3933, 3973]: 0.33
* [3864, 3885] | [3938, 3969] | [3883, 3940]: 0.03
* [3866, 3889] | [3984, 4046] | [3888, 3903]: 0.03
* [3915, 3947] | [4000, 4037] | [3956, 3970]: 0.24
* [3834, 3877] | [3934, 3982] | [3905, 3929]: -0.16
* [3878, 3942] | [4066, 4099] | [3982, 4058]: -0.14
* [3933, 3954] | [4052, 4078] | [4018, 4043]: -0.15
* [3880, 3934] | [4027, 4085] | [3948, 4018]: 0.01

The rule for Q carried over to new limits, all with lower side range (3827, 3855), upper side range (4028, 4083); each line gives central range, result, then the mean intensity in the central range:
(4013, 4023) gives -0.14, 1.79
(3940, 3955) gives 0.04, 1.3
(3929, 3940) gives 0.50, 0.828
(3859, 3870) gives -0.17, 1.27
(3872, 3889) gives -0.03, 1.16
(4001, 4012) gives -0.15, 1.77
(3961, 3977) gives 0.45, 0.934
